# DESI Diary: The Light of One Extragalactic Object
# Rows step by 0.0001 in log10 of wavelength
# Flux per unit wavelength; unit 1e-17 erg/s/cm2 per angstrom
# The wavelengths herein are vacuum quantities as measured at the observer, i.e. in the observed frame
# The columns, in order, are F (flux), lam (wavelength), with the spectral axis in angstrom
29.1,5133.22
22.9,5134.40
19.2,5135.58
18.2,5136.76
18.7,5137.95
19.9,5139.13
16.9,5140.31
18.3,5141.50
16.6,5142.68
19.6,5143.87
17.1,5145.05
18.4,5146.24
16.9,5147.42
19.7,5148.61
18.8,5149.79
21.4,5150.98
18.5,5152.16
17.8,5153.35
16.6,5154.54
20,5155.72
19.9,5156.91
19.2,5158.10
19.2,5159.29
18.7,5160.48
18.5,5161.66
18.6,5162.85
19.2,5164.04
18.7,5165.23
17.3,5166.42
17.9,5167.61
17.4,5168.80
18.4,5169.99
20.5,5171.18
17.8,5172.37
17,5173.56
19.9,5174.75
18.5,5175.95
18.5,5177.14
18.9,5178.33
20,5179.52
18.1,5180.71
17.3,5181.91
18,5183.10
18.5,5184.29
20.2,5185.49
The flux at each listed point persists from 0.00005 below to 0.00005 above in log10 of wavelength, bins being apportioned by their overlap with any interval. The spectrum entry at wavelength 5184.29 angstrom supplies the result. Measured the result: 18.5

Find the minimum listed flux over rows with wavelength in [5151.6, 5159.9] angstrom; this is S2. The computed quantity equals 16.6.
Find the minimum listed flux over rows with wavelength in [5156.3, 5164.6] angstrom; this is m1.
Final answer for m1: 18.5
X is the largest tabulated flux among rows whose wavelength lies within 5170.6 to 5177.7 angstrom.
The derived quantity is 20.5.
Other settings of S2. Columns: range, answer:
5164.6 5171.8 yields 17.3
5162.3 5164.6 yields 18.6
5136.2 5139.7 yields 18.2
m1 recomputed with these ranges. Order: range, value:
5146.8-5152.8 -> 16.9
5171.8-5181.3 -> 17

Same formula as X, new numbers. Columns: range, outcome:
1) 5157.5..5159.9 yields 19.2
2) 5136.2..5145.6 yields 19.9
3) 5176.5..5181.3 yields 20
